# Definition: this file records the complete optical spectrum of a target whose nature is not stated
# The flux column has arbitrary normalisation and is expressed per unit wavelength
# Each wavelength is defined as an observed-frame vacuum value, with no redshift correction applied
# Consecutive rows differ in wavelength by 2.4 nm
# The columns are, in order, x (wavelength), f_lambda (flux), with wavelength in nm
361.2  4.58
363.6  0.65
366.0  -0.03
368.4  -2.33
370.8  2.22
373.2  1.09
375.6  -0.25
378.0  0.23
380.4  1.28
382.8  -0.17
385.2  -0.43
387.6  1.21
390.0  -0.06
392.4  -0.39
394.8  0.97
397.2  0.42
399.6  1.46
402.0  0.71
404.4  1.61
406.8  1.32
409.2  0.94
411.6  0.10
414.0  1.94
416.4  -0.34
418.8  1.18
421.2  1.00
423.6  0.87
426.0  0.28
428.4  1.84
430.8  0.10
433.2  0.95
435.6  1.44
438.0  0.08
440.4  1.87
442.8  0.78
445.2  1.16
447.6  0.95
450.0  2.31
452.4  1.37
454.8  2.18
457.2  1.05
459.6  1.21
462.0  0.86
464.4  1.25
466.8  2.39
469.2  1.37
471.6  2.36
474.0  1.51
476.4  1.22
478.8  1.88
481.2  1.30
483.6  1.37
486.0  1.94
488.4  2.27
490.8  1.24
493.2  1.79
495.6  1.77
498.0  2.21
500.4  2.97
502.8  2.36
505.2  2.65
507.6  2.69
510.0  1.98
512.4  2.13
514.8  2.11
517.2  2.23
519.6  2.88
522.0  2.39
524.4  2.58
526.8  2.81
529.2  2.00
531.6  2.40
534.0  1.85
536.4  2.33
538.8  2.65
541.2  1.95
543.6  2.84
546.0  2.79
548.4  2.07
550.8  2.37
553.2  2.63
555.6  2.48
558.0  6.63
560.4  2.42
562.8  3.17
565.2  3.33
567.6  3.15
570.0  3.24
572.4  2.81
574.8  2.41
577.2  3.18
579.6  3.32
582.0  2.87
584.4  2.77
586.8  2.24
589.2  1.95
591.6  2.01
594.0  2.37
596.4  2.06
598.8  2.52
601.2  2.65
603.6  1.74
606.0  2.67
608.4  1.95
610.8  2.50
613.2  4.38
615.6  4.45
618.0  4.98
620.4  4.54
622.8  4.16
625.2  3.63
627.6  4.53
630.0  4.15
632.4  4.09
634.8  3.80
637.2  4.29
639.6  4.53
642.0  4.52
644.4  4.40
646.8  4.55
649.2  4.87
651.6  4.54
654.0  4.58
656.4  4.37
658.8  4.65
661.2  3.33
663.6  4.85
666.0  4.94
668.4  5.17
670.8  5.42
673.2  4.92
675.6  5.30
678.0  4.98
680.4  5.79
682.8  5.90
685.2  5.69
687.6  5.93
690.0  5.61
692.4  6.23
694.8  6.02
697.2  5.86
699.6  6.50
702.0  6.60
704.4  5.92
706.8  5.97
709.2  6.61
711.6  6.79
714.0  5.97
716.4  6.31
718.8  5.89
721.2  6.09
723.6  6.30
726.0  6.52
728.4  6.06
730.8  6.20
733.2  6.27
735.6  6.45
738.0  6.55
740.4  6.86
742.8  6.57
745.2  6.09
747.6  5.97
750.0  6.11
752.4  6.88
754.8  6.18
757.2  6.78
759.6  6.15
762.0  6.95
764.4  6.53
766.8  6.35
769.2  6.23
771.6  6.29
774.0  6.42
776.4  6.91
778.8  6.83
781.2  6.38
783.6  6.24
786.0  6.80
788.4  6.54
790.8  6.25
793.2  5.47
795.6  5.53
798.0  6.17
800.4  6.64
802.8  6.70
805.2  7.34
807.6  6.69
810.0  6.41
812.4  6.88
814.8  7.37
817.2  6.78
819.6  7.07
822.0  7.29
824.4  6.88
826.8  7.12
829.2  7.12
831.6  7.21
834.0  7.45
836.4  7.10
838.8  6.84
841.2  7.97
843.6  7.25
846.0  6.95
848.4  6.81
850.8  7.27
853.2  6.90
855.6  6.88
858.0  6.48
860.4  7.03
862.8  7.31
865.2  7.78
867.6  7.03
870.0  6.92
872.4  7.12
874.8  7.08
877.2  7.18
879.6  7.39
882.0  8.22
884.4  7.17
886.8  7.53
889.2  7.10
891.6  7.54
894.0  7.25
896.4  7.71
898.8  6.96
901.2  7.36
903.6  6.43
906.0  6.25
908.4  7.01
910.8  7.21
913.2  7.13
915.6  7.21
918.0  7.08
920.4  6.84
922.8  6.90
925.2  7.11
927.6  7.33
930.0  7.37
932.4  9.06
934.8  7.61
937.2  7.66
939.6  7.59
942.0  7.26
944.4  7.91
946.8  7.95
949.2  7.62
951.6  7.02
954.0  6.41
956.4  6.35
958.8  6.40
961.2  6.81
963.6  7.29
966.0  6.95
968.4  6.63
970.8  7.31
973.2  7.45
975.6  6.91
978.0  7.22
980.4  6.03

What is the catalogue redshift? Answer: 0.53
